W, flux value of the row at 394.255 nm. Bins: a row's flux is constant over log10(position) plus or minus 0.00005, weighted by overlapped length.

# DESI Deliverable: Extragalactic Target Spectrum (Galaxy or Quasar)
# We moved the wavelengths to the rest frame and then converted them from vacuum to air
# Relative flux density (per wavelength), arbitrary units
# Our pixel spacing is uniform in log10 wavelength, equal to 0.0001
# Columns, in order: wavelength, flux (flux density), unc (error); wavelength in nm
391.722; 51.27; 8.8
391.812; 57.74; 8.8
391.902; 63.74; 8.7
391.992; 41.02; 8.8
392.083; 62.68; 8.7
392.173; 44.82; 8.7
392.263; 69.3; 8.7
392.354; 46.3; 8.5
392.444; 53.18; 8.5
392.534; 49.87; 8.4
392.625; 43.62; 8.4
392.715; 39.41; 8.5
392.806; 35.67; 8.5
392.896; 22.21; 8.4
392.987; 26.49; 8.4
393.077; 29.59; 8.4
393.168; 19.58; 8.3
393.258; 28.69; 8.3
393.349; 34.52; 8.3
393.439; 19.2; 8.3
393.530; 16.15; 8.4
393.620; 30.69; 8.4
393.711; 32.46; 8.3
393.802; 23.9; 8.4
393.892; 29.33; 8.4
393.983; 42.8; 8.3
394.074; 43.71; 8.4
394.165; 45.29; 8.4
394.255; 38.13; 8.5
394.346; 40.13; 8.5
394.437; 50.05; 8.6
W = 38.13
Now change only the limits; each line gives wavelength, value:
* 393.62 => 30.69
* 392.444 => 53.18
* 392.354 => 46.3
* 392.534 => 49.87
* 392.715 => 39.41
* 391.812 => 57.74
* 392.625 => 43.62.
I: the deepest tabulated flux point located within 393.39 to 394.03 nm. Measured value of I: 16.15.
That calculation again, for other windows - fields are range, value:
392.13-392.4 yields 44.82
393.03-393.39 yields 19.58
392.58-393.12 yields 22.21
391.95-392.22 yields 41.02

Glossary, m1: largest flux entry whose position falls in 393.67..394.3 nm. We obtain 45.29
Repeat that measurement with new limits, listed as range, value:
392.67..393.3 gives 39.41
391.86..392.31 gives 69.3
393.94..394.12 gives 43.71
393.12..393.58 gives 34.52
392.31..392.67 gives 53.18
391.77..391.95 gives 63.74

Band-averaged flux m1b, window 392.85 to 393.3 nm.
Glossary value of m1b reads 25.3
